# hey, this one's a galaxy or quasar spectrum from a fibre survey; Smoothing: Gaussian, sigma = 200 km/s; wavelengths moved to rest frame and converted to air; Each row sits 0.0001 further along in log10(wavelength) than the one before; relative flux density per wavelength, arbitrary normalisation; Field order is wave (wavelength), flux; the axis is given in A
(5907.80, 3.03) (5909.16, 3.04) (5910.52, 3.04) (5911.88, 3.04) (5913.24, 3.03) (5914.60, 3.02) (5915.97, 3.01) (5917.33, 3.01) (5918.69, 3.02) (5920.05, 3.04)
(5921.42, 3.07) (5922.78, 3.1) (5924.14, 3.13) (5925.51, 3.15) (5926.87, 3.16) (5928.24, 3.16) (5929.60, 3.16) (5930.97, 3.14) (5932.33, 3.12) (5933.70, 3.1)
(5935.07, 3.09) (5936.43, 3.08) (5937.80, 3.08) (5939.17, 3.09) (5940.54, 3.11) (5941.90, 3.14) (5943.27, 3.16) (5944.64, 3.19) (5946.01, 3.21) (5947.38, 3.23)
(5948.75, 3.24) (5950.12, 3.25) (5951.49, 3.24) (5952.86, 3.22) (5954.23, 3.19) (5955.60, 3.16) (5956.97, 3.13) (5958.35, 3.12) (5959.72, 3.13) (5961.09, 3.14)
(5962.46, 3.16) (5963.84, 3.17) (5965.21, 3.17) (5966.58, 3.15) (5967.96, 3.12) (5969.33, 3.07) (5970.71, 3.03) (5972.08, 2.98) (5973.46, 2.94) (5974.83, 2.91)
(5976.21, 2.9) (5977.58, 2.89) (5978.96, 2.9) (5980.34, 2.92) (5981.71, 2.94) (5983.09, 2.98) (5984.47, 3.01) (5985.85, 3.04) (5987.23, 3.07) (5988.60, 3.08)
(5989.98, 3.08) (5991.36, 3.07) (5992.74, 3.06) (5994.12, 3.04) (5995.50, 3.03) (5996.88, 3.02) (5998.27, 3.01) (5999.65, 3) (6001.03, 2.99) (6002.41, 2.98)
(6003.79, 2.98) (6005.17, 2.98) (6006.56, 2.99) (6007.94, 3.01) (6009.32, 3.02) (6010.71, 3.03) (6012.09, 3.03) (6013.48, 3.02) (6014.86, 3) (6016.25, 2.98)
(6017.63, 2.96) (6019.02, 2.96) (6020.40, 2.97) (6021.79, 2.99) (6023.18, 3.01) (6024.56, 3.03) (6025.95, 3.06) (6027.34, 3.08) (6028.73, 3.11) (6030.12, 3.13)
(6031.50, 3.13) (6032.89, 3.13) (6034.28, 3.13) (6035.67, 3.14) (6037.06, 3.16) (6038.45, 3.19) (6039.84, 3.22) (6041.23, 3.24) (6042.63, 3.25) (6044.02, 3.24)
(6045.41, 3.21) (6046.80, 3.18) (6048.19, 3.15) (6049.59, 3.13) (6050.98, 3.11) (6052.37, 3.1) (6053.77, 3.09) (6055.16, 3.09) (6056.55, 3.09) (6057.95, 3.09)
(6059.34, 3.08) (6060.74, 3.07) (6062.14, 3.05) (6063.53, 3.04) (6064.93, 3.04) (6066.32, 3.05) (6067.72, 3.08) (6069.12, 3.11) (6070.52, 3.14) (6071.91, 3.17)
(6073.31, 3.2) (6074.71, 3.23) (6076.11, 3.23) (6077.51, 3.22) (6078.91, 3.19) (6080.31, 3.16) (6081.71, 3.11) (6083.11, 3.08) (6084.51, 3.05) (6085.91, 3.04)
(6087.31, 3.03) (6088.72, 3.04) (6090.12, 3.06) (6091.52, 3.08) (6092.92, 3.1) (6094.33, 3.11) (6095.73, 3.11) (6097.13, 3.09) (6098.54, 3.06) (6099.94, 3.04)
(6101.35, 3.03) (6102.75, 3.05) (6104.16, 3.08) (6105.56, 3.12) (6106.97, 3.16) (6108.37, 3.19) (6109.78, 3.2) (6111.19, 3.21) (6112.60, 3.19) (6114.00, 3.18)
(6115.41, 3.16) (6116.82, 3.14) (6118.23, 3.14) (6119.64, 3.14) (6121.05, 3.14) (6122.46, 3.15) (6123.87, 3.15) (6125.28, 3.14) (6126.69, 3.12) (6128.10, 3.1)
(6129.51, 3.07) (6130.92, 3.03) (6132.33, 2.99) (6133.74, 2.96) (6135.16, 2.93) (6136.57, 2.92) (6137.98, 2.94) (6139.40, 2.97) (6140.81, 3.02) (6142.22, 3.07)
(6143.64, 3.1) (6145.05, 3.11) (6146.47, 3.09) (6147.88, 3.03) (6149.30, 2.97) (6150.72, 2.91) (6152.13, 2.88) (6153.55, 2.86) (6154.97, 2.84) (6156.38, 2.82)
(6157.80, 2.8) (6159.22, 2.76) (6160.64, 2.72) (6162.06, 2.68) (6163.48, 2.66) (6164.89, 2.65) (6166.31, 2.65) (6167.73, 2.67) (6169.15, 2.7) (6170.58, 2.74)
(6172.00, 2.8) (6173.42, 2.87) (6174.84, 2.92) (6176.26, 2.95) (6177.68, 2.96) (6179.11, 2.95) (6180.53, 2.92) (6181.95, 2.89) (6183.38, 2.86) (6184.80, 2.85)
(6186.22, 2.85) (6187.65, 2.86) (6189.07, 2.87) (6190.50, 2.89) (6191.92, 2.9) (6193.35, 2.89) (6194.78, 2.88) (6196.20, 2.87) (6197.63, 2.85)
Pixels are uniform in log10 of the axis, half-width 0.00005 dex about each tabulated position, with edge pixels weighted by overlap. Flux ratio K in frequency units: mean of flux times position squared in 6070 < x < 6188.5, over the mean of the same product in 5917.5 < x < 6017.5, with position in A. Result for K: 1.0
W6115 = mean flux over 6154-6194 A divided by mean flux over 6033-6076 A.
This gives 0.90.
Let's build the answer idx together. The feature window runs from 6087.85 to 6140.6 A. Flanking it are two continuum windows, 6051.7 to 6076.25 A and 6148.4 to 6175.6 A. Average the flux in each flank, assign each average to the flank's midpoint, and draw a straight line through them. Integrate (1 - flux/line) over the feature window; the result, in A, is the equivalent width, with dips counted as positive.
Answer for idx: -2.6 A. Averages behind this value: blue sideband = 3.11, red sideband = 2.79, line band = 3.09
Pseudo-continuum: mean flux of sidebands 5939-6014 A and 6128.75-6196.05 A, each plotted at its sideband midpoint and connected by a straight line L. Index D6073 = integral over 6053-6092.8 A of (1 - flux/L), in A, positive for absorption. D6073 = -1.75 A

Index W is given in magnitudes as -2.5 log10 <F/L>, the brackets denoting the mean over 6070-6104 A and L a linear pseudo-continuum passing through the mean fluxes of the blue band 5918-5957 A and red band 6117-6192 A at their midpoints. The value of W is -0.04 mag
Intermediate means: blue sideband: 3.14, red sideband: 2.93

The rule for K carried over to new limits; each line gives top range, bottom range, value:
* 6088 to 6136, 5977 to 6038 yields 1.06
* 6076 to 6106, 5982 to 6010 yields 1.06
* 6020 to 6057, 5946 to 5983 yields 1.04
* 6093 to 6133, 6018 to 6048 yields 1.03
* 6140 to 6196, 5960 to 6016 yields 1.01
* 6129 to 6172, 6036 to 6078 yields 0.95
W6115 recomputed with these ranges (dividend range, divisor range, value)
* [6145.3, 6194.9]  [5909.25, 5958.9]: 0.91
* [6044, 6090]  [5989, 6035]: 1.03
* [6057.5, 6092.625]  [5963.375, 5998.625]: 1.03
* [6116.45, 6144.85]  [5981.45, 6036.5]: 1.01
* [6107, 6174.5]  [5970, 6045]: 0.98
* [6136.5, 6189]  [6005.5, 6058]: 0.93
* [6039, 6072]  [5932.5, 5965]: 0.99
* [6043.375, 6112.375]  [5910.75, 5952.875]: 1.00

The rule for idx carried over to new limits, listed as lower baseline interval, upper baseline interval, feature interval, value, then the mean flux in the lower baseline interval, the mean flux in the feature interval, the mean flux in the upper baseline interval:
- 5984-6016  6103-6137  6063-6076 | -0.2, 3.02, 3.12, 3.11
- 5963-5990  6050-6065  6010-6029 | 0.2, 3.02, 3.01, 3.08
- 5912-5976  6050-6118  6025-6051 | -0.4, 3.11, 3.16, 3.11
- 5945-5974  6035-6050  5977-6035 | 2.8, 3.15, 3.02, 3.19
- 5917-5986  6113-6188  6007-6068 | -1.2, 3.1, 3.09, 2.94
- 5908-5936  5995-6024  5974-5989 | 0.3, 3.08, 2.97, 3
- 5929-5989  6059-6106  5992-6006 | 0.4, 3.09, 3.01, 3.1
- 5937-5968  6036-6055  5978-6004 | 1.3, 3.17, 3.01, 3.17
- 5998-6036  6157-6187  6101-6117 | -1.4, 3.03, 3.15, 2.8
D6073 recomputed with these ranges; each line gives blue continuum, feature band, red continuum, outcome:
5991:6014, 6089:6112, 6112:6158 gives -0.58 A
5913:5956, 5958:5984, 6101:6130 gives 0.83 A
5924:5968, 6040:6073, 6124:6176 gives -1.14 A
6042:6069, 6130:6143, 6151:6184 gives -0.41 A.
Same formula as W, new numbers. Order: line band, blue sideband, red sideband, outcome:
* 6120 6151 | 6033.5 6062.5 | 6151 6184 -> -0.053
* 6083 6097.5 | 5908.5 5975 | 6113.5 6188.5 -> -0.030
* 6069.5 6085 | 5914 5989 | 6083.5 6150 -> -0.028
